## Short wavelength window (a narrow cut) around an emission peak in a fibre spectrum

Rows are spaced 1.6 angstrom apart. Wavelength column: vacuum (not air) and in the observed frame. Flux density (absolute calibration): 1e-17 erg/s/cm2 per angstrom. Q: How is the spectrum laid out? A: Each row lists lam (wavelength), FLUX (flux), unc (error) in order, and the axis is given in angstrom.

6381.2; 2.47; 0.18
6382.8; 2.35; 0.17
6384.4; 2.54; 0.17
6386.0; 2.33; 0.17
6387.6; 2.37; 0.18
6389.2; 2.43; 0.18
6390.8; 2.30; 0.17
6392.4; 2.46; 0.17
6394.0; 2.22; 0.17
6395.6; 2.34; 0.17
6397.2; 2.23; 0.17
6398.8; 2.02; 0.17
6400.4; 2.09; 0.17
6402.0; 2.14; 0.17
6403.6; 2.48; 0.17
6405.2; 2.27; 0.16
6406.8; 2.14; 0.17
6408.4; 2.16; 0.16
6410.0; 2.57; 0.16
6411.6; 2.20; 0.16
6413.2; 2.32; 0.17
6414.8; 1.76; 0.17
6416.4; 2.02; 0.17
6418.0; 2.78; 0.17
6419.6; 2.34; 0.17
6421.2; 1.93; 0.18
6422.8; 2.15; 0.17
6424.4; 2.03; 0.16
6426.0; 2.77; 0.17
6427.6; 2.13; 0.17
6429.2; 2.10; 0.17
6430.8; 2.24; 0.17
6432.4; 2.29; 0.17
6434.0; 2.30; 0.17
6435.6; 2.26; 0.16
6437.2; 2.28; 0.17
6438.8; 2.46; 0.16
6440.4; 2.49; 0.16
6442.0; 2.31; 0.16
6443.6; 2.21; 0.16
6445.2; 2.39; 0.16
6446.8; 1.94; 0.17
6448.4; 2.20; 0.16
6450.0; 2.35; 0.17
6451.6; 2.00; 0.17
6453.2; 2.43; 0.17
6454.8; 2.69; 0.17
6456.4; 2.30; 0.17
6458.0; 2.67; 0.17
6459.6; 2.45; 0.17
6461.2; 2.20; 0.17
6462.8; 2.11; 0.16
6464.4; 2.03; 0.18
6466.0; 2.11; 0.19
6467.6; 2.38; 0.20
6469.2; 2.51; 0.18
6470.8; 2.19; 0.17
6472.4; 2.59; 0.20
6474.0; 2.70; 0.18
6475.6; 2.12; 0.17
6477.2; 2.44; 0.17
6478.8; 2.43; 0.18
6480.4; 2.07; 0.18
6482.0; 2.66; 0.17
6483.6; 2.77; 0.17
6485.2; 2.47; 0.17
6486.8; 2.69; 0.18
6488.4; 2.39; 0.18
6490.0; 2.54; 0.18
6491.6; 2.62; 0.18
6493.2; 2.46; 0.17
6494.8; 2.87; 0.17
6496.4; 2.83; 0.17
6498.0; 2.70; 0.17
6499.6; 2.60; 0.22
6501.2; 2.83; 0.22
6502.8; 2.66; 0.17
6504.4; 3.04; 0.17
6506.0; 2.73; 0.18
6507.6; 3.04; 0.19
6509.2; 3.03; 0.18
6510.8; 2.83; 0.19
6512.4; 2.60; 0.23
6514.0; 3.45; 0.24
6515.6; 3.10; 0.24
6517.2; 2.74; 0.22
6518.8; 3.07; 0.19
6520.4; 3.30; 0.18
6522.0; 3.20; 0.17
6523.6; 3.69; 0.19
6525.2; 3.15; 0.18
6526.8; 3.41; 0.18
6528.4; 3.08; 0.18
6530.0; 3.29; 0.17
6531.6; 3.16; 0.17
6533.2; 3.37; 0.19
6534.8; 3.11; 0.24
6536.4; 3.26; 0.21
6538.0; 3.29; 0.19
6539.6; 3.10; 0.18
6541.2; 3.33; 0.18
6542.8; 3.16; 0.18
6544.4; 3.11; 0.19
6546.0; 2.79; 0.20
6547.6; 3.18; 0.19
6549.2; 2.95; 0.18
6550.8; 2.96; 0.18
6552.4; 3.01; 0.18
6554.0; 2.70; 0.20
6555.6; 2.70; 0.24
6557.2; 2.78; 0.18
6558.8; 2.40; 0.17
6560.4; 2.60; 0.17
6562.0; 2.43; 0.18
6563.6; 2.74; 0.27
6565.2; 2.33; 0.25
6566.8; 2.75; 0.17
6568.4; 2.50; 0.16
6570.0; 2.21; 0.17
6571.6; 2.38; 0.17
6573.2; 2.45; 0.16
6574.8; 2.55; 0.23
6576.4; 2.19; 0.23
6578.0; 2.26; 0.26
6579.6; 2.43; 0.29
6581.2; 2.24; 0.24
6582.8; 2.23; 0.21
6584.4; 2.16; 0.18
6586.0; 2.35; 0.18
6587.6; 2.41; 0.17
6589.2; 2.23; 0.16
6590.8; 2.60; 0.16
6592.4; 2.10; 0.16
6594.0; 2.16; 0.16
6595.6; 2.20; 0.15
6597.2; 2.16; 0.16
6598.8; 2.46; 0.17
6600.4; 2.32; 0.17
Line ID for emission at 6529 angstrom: Mg II 2798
